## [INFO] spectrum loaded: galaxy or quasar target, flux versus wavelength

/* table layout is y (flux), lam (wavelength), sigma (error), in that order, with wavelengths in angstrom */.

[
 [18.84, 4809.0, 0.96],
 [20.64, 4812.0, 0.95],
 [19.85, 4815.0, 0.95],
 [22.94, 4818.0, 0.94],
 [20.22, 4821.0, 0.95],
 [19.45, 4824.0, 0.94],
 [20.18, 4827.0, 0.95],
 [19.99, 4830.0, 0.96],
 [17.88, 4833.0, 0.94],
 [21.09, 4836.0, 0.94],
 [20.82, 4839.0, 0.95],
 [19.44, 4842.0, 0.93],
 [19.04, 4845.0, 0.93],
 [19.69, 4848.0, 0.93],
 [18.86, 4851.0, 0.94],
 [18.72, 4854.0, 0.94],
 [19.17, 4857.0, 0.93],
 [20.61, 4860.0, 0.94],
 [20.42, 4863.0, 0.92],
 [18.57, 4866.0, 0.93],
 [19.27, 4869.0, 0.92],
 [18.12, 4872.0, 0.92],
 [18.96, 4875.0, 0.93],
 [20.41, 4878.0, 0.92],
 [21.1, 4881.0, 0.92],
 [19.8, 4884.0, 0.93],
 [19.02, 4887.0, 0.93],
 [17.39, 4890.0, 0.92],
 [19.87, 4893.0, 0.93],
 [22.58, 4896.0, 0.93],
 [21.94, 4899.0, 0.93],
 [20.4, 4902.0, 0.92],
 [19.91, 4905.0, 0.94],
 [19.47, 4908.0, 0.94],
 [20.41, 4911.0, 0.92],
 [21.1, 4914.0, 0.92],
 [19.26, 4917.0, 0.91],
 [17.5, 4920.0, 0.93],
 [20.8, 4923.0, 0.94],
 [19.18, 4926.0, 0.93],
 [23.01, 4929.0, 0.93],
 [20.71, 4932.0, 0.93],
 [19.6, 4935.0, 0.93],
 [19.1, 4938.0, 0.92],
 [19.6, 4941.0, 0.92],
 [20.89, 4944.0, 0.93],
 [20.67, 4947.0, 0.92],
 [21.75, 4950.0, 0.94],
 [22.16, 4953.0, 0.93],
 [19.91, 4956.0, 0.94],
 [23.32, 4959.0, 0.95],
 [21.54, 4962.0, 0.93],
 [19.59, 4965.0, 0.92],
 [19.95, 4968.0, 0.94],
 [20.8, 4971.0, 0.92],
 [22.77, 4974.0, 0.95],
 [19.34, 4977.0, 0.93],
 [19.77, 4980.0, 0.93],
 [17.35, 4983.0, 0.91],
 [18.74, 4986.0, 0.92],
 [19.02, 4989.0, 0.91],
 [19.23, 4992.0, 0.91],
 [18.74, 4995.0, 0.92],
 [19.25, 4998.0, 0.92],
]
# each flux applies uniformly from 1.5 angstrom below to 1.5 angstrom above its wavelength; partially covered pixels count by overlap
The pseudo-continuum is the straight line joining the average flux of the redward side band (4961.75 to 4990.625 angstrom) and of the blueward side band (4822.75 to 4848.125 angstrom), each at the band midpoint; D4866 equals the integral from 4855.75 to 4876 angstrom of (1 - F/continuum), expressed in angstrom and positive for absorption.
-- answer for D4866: 0.45 angstrom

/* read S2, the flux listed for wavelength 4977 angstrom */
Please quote 19.34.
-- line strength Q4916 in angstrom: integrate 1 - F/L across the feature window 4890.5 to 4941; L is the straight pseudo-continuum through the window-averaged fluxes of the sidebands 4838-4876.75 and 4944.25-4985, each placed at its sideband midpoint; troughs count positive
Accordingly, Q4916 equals -0.4 angstrom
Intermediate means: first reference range 19.3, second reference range 20.7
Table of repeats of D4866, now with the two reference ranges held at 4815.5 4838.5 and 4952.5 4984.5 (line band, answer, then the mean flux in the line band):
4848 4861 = 0.6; 19.3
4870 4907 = 0.8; 19.9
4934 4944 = 0.4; 19.6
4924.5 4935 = -0.2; 20.8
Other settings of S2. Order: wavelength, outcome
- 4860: 20.61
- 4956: 19.91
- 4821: 20.22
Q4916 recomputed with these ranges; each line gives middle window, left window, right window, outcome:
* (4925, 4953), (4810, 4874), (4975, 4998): -2.00 angstrom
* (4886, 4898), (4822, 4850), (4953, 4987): 0.10 angstrom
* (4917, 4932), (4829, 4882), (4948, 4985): 0.11 angstrom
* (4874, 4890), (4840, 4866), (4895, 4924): 0.19 angstrom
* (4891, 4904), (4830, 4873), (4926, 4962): -0.53 angstrom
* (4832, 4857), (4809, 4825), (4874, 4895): 0.83 angstrom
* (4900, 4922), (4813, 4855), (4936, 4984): 0.54 angstrom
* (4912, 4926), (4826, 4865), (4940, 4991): 0.34 angstrom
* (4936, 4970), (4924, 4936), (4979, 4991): -1.57 angstrom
